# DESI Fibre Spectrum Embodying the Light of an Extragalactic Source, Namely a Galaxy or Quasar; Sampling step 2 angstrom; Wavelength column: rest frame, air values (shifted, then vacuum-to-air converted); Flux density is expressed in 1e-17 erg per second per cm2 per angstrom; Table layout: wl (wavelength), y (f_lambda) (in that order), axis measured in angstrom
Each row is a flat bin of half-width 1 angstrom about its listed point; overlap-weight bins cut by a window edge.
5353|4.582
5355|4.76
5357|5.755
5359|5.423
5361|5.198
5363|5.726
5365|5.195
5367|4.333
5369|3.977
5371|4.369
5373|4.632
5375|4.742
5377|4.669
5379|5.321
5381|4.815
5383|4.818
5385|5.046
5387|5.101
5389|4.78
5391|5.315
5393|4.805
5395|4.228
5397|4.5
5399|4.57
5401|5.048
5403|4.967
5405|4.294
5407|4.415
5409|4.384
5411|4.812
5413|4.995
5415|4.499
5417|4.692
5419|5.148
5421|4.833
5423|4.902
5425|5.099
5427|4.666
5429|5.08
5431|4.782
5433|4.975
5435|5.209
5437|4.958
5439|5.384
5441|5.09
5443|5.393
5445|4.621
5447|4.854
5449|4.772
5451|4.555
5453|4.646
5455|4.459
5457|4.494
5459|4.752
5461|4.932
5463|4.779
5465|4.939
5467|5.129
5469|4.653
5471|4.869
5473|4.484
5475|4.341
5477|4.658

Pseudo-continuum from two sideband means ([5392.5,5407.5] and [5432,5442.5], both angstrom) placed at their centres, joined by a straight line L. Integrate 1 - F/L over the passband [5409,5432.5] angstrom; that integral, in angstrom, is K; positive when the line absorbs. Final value 0.3 angstrom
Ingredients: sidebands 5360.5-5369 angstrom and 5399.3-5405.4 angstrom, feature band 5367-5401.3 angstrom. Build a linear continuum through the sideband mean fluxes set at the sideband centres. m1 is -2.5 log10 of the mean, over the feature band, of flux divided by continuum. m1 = 0.034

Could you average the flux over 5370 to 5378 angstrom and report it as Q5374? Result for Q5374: 4.6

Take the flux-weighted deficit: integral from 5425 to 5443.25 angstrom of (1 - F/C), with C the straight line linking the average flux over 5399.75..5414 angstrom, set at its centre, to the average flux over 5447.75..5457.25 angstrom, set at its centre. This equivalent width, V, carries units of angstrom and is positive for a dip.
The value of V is -1.6 angstrom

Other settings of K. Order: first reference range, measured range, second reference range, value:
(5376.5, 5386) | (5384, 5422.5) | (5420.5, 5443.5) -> 1.7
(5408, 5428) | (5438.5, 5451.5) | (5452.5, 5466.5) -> -0.5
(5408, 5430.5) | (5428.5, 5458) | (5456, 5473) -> -0.4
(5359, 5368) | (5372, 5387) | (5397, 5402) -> 0.3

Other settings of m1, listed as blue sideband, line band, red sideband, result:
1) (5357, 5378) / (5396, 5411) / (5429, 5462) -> 0.060 mag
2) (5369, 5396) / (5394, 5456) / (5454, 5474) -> -0.008 mag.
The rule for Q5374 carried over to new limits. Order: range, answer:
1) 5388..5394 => 4.97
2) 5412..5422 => 4.83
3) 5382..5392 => 5.01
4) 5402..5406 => 4.63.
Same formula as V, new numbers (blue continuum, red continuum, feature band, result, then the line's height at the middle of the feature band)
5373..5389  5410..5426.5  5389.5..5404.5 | 0.39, 4.89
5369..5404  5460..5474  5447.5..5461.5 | 0.48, 4.82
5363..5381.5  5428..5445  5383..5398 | 0.00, 4.83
